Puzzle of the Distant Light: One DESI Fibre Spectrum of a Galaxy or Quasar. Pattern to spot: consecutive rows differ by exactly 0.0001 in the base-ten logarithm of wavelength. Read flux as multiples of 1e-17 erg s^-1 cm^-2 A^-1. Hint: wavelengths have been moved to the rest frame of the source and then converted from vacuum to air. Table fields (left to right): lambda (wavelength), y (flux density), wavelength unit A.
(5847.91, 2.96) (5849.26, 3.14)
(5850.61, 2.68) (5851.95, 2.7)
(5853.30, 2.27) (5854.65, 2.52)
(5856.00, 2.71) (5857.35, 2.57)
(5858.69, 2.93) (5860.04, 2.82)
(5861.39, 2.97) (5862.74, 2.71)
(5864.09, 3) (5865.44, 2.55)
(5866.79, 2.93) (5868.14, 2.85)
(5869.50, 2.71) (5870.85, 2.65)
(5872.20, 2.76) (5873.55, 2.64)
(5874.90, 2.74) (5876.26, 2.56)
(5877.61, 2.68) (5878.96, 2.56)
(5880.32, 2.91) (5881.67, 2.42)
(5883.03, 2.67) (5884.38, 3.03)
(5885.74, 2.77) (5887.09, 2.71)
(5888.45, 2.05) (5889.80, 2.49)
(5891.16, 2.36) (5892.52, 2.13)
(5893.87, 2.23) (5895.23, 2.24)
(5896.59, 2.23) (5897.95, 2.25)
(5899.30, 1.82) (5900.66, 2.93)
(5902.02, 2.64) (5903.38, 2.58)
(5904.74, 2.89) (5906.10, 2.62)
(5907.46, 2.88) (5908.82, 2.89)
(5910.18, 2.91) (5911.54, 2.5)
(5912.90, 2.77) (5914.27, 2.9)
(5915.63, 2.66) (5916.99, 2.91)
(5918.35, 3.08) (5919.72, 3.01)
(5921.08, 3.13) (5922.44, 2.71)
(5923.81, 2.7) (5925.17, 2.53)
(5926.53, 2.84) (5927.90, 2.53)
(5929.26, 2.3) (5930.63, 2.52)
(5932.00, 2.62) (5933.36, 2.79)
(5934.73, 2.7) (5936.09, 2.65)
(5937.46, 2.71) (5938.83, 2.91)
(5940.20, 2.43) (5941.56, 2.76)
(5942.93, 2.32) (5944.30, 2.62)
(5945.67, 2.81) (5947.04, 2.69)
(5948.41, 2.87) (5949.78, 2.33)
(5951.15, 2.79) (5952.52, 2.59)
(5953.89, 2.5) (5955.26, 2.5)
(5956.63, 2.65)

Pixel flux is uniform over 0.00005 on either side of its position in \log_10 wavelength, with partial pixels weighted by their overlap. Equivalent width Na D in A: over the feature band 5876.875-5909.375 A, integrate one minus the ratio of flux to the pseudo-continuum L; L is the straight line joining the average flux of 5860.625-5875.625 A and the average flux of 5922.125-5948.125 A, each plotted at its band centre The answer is 2.2 A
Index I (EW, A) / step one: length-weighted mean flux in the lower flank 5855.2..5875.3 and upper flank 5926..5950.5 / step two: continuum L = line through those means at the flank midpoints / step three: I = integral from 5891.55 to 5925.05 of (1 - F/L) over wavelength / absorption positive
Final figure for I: 0.5 A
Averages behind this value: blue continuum 2.77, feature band 2.65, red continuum 2.63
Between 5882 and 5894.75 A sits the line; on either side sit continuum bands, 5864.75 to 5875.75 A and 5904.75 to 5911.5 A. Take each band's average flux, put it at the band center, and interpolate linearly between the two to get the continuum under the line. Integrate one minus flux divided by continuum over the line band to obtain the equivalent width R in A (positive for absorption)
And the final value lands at 1.3 A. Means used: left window 2.73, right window 2.8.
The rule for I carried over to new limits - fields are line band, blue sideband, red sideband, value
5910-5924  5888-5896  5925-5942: -2.0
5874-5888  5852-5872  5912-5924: 0.4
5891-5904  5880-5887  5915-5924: 2.2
